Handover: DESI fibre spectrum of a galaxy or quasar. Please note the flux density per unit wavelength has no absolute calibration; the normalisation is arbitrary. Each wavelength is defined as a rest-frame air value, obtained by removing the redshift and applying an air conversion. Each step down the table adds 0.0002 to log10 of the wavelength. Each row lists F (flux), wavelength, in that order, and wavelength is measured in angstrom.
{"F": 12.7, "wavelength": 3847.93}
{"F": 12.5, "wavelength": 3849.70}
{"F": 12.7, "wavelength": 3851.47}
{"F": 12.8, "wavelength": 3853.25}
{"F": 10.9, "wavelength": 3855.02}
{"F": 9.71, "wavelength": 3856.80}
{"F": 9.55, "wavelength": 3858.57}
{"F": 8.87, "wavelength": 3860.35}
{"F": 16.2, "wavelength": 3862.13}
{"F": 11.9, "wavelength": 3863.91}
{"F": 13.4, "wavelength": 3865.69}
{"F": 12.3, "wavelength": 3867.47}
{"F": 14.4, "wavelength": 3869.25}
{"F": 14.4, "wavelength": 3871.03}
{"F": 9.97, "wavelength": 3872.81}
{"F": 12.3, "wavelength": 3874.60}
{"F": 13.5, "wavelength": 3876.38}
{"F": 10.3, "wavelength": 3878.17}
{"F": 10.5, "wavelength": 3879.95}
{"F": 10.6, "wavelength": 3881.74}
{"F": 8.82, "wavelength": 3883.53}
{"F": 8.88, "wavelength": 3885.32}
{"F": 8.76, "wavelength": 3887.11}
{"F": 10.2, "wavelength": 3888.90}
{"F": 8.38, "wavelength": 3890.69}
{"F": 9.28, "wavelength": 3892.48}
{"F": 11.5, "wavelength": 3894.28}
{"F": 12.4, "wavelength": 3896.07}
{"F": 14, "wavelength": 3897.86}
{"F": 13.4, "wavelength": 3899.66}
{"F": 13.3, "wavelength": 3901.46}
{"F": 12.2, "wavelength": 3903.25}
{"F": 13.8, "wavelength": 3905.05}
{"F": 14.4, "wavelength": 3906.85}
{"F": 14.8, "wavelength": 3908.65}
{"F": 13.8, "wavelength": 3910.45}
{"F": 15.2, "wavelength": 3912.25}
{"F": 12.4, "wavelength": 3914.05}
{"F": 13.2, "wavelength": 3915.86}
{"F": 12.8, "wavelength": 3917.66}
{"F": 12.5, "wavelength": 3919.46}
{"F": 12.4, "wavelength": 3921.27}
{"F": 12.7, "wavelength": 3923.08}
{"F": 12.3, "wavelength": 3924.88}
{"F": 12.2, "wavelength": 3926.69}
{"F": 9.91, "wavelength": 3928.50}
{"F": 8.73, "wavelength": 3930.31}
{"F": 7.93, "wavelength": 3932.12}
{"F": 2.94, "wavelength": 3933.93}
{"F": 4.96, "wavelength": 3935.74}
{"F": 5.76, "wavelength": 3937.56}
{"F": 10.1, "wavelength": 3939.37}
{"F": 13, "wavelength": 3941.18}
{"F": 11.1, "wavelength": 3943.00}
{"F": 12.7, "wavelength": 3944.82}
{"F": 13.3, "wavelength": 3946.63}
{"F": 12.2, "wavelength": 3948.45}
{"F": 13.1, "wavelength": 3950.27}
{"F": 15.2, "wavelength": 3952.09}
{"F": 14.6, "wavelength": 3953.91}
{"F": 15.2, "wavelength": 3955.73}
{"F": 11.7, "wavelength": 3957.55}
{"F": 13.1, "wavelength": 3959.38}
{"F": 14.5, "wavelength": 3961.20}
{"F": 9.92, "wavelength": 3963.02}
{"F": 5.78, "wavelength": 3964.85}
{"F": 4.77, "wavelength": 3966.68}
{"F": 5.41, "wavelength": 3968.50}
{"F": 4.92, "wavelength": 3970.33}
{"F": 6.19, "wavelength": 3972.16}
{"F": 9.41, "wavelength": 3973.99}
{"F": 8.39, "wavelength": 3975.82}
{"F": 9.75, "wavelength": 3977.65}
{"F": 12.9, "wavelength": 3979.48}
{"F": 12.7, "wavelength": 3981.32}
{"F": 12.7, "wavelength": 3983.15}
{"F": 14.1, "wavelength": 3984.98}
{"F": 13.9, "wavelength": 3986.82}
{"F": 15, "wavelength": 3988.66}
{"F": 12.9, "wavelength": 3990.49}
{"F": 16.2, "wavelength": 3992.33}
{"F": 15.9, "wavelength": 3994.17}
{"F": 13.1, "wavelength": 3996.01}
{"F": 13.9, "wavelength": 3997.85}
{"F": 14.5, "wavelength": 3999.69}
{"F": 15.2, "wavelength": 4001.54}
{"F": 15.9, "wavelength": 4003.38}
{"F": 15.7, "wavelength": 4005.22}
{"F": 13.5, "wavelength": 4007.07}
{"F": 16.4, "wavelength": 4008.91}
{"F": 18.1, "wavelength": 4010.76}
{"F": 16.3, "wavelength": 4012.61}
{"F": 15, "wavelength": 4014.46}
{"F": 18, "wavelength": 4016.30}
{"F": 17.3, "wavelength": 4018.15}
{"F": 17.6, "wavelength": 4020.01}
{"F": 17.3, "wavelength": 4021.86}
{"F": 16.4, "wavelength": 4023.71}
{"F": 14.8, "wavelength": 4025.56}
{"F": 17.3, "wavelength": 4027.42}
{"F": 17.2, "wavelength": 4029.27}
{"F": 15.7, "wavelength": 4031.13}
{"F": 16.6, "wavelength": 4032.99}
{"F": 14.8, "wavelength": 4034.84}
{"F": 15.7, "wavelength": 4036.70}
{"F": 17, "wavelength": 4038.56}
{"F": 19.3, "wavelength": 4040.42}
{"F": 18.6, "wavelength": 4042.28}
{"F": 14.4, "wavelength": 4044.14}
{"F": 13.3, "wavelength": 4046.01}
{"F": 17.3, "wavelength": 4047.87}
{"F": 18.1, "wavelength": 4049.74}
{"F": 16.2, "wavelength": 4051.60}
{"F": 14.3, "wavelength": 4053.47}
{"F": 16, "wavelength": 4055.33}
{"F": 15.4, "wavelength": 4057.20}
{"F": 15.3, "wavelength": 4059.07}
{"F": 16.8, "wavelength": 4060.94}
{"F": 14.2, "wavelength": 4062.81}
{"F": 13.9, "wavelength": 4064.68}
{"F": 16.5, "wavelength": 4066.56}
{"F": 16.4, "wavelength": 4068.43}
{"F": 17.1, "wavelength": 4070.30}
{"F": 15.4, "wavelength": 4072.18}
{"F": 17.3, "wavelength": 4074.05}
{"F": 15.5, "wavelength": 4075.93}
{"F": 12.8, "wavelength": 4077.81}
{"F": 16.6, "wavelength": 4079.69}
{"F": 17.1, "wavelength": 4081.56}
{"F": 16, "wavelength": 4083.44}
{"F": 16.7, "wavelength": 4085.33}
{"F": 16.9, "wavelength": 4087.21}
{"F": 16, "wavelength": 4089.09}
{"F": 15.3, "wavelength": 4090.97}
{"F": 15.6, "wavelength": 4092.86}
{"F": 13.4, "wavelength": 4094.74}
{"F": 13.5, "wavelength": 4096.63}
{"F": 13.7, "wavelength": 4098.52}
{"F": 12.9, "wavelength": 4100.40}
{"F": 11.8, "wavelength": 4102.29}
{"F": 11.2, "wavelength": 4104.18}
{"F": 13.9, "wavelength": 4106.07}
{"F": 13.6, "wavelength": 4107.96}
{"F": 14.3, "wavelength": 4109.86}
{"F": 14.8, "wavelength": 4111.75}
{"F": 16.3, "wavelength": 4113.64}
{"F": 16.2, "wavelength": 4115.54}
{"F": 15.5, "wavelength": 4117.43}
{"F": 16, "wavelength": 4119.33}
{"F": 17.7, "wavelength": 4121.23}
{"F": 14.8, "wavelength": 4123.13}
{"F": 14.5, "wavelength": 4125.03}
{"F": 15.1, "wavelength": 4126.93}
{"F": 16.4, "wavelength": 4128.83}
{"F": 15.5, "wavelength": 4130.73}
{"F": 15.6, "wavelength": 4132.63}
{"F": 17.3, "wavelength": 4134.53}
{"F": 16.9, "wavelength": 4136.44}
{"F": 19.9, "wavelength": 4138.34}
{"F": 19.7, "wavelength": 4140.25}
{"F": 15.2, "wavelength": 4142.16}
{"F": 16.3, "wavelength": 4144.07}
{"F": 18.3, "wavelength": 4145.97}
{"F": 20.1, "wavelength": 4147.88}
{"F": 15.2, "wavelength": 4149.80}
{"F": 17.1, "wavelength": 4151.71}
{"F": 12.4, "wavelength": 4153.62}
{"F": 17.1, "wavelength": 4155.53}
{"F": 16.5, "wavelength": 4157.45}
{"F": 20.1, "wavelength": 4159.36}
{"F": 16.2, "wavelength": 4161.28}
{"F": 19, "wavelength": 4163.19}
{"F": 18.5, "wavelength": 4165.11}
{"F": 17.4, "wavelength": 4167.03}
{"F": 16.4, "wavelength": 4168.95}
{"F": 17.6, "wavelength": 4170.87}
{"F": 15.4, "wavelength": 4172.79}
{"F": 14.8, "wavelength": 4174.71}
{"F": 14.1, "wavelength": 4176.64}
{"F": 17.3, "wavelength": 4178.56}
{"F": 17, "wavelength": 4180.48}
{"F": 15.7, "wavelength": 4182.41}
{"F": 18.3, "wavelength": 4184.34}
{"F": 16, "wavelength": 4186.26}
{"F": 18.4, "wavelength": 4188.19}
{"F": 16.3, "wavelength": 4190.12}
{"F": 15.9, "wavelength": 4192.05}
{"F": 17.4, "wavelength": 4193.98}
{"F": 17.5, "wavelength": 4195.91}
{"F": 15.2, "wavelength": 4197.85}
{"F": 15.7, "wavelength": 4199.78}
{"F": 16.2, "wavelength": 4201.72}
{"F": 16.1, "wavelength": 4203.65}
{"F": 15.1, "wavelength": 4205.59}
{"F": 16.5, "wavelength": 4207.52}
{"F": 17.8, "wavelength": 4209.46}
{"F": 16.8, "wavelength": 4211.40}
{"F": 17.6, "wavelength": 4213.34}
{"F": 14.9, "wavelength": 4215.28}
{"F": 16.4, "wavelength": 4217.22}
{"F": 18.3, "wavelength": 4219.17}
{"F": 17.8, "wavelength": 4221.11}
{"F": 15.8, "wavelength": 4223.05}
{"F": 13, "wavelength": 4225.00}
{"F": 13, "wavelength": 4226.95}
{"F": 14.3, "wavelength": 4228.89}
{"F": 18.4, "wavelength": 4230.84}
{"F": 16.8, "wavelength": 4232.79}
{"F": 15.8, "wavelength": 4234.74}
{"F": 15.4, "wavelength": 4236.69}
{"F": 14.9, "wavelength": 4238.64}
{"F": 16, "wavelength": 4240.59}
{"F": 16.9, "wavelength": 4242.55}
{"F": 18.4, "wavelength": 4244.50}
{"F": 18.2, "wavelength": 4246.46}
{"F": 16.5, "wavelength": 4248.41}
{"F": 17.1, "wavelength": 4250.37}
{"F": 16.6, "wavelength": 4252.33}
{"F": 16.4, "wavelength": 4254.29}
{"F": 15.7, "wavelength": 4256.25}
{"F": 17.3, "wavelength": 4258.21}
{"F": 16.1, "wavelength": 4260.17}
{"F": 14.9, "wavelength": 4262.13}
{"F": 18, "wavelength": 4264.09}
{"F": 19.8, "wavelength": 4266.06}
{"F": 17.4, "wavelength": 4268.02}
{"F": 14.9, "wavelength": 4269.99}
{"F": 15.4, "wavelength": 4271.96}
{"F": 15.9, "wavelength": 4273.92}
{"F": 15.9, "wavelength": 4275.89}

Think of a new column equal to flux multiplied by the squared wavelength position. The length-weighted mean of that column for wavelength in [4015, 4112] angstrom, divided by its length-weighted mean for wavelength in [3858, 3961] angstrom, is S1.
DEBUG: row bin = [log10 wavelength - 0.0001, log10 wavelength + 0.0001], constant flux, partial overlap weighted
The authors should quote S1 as 1.44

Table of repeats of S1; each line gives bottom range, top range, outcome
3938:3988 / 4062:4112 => 1.43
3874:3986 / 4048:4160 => 1.55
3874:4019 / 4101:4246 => 1.50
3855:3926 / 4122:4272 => 1.60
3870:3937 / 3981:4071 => 1.48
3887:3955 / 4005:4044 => 1.50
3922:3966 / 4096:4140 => 1.52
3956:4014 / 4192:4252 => 1.47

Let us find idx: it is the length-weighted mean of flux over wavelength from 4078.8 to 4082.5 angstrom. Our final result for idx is 16.9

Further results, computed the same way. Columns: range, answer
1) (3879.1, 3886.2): 9.69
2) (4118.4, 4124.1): 16.1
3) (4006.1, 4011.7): 16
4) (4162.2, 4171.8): 17.8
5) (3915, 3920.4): 12.8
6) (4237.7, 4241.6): 15.4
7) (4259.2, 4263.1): 15.5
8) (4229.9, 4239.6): 16.3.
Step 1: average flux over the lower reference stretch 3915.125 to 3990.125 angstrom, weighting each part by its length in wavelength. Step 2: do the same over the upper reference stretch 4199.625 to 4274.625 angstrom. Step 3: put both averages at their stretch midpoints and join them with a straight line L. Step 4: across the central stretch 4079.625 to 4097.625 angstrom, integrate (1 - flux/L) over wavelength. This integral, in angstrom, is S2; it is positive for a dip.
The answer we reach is -2.92 angstrom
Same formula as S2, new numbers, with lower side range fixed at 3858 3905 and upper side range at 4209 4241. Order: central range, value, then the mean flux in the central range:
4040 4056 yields -3.0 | 16.3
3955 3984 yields 6.6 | 9.79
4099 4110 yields 1.2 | 12.9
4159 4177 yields -1.9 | 16.9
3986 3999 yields -1.4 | 14.4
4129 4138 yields -1.1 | 16.6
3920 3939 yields 4.8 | 9.08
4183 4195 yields -1.1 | 17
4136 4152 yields -2.9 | 17.7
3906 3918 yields -1.9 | 13.8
